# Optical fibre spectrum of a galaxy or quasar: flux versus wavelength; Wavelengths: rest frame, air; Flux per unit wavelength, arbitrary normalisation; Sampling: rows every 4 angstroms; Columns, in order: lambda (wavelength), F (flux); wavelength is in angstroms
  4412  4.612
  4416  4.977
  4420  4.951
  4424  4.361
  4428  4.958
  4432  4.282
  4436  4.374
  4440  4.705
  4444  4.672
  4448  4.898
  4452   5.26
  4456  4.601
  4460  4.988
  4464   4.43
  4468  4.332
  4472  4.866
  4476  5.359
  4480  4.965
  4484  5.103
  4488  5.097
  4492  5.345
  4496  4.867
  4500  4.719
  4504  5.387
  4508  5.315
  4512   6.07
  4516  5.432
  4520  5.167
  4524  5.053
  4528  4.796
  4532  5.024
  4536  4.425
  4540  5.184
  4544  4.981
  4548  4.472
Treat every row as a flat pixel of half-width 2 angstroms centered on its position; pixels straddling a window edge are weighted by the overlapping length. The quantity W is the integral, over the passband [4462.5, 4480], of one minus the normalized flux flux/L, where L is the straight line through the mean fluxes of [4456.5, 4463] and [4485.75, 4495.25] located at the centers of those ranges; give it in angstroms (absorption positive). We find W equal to 0.6 angstroms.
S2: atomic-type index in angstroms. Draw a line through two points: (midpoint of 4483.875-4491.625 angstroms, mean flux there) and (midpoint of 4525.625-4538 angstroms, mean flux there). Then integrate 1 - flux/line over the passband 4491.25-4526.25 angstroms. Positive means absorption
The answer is -2.08 angstroms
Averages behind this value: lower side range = 5.15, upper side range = 4.76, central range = 5.26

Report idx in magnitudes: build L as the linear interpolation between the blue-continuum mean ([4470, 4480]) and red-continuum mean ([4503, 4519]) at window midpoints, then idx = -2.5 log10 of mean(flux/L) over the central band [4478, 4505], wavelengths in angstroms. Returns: 0.049 mag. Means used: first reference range 5.08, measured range 5.06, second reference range 5.54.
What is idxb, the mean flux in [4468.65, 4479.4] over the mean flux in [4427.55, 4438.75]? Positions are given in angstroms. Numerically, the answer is 1.11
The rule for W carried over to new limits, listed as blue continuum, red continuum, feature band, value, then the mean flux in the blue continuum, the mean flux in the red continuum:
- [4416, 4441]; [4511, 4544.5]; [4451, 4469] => 0.2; 4.63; 5.1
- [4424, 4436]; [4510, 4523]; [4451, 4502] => 1.5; 4.54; 5.52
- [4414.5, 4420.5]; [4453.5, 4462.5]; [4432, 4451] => 0.8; 4.97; 4.8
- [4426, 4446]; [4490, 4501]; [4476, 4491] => -0.6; 4.6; 5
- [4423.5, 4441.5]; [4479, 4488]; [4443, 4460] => -0.5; 4.55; 5.06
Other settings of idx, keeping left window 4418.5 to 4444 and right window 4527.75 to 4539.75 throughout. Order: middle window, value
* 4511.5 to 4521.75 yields -0.15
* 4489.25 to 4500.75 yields -0.06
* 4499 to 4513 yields -0.13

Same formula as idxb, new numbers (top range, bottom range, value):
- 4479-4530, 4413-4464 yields 1.09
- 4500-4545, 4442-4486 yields 1.06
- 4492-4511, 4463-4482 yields 1.07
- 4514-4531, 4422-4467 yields 1.09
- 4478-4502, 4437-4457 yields 1.04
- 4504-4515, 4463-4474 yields 1.23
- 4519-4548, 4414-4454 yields 1.03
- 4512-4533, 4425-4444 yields 1.13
